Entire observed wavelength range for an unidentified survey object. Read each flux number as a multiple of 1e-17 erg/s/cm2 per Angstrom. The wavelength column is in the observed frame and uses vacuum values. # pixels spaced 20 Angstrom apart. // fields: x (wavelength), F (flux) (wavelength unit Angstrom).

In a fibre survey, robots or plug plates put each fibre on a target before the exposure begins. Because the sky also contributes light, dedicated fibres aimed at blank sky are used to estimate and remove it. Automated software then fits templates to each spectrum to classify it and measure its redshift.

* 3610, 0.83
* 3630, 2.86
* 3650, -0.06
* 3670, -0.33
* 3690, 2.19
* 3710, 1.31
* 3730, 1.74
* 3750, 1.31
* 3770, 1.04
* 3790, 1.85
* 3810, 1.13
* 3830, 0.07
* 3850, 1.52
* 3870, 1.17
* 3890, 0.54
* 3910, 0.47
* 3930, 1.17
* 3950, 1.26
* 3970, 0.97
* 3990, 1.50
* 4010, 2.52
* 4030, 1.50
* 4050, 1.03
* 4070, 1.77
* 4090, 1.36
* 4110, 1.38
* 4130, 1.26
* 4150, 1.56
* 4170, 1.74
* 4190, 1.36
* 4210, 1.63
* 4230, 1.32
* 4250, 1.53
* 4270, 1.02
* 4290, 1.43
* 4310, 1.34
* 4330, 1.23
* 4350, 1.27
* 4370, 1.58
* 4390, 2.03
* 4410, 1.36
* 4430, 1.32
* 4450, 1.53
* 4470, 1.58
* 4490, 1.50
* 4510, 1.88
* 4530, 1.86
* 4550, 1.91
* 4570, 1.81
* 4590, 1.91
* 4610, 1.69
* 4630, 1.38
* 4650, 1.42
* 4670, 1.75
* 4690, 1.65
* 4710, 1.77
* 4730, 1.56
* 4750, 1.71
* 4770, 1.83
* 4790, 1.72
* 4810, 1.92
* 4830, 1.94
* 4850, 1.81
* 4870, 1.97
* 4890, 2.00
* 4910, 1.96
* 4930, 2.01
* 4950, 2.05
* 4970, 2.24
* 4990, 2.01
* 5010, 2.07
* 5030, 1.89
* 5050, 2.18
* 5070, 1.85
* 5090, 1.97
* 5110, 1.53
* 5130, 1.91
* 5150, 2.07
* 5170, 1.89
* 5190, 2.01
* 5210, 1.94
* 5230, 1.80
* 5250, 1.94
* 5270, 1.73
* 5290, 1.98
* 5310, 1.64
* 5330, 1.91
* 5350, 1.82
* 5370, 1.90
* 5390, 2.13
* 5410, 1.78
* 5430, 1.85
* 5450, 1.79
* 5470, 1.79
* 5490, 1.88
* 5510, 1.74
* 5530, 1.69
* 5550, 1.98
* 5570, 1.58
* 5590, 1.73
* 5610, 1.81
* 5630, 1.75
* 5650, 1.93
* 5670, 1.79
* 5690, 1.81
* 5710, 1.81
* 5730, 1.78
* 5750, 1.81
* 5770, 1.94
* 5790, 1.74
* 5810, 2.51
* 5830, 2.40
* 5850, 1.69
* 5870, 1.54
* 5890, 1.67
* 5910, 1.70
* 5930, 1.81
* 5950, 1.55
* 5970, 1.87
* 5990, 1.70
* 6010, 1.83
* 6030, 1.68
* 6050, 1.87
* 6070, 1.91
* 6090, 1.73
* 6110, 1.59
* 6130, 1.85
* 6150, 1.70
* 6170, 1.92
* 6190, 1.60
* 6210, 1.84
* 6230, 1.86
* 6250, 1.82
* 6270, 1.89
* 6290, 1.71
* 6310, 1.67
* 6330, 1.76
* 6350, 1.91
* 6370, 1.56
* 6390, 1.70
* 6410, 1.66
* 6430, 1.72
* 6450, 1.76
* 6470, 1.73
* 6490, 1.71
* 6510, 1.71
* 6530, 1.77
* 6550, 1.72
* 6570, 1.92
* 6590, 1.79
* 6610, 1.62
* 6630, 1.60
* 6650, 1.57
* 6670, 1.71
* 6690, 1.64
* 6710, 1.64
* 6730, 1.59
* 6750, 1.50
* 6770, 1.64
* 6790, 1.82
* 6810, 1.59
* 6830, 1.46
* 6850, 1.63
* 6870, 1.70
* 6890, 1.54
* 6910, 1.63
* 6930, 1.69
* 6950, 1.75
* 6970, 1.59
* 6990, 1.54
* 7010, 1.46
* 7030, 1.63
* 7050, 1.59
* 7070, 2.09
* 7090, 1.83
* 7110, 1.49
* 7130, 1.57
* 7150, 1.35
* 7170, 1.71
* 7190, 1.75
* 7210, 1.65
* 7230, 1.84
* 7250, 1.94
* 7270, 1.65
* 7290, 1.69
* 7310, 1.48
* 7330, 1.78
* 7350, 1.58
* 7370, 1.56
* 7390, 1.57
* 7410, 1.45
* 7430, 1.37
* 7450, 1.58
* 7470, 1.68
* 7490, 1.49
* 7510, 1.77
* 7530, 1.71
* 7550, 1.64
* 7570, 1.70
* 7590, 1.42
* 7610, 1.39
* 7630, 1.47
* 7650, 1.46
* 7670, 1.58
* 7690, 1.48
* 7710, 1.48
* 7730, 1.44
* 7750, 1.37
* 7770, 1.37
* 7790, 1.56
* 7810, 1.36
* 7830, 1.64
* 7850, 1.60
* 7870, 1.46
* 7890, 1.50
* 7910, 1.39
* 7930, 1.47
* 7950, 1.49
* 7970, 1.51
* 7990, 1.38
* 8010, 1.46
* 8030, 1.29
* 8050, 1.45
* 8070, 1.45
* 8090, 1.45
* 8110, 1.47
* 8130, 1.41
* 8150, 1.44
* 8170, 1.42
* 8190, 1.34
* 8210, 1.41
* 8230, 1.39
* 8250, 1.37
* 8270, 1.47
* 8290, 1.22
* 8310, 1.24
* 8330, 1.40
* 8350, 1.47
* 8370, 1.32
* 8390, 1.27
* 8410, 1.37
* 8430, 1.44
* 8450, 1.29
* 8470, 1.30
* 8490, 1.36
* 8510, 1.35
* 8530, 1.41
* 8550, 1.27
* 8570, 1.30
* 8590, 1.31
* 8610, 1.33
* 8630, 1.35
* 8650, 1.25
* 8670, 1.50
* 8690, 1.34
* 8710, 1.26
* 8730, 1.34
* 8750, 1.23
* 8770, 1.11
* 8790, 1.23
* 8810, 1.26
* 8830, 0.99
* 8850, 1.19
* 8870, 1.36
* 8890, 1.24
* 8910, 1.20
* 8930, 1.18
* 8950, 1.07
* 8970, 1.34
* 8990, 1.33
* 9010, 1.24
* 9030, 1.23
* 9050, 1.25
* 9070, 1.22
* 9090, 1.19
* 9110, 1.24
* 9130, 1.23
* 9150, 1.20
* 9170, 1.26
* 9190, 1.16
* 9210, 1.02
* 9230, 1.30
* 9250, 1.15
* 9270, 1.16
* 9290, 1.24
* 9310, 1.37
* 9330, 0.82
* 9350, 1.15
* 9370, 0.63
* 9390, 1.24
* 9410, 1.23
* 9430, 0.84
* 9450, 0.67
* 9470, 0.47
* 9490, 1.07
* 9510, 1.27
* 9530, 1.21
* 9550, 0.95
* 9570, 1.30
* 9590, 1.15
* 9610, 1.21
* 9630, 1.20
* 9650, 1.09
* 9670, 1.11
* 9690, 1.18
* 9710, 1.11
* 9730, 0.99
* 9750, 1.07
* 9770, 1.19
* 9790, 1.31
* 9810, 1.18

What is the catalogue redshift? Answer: 0.077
